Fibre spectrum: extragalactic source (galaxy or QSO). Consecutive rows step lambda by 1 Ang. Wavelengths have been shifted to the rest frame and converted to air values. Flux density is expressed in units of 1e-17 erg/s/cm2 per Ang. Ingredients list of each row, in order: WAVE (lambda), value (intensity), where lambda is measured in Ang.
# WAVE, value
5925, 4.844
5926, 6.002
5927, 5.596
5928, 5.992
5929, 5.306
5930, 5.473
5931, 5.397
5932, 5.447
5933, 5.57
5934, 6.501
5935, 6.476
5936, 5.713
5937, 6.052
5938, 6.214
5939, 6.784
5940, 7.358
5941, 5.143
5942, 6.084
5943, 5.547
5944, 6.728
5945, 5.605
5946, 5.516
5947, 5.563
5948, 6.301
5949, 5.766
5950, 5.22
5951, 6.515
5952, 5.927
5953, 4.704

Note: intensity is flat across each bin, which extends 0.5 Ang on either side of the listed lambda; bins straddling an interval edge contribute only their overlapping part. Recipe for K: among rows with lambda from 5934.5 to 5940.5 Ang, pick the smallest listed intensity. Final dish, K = 5.713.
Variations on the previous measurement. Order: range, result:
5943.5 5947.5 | 5.516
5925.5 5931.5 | 5.306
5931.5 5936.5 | 5.447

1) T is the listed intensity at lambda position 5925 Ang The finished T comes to 4.844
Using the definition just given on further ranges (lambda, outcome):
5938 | 6.214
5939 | 6.784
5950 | 5.22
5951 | 6.515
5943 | 5.547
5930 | 5.473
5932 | 5.447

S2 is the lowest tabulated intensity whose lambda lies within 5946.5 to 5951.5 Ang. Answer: 5.22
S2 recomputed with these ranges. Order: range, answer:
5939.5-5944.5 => 5.143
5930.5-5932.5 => 5.397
